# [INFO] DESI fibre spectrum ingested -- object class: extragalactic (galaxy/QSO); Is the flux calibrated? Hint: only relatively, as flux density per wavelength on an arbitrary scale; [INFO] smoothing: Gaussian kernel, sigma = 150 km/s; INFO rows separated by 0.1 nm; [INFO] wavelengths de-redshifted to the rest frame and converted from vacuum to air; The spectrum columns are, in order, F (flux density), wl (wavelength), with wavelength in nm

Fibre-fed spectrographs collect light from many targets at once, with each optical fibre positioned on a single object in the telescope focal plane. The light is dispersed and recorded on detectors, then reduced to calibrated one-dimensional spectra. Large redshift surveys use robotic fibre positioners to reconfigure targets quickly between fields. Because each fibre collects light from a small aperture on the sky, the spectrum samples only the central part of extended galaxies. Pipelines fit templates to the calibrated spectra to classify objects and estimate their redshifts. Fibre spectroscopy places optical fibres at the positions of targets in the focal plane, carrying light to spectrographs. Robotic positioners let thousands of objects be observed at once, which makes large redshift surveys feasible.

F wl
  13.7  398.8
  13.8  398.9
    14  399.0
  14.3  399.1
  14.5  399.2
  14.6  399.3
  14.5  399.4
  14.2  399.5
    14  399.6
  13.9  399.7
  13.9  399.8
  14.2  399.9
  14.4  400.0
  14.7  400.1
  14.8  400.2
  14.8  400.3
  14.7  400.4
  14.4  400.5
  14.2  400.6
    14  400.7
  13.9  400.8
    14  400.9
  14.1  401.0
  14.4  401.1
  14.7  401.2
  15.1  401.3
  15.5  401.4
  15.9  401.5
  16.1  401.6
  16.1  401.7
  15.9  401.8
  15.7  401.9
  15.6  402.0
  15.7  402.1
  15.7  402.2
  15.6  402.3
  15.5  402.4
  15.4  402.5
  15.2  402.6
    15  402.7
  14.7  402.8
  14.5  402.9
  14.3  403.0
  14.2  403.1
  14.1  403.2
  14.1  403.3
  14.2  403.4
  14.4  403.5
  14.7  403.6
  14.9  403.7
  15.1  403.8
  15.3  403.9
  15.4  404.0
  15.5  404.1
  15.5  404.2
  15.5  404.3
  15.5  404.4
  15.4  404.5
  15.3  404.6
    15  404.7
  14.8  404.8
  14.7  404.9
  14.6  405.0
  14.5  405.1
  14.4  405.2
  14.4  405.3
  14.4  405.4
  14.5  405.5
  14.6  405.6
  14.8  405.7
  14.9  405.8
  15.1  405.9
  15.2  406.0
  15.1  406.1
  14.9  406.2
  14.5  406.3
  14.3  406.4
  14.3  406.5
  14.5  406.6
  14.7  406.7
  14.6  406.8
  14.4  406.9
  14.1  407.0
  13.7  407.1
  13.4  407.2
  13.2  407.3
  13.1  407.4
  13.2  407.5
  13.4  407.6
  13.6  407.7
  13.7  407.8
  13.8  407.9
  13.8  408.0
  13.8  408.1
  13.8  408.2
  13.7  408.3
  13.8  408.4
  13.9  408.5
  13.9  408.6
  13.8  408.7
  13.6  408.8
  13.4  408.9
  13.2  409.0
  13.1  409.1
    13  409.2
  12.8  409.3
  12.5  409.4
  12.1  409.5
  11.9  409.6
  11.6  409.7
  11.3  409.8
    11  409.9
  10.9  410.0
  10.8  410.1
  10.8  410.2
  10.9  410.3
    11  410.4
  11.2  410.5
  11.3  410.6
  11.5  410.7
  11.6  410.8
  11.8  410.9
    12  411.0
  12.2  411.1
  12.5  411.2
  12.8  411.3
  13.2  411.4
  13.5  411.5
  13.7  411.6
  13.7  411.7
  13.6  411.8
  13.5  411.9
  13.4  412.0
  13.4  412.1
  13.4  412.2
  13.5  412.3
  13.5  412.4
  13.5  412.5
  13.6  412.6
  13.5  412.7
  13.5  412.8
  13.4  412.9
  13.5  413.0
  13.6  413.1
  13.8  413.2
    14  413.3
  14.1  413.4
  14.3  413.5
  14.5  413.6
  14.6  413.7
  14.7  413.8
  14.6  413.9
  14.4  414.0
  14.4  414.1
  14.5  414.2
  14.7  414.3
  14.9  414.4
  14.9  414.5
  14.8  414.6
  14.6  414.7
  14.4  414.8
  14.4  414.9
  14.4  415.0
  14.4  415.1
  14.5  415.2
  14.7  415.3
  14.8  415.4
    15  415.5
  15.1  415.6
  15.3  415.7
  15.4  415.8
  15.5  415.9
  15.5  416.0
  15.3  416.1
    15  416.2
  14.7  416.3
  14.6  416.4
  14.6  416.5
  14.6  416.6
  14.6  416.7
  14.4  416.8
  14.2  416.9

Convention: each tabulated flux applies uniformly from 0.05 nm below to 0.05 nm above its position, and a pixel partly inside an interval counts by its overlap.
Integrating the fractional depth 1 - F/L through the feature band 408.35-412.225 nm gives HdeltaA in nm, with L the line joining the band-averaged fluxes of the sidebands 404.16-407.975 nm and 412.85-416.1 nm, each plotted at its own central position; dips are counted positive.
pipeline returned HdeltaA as 0.54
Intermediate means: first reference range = 14.5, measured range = 12.5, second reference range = 14.6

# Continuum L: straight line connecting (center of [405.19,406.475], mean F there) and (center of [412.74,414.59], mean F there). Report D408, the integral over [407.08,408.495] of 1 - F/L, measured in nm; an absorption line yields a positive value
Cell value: 0.10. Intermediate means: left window 14.7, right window 14.3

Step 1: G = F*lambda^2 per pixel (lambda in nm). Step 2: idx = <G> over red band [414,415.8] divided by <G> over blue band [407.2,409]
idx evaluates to 1.12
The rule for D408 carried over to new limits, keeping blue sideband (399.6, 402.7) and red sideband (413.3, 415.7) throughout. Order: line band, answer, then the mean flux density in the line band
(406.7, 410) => 0.34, 13.2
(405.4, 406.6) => 0.01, 14.7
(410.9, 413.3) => 0.22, 13.3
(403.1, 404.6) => -0.01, 15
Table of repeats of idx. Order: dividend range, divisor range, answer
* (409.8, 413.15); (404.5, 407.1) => 0.88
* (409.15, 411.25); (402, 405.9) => 0.81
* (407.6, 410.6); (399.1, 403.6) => 0.89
